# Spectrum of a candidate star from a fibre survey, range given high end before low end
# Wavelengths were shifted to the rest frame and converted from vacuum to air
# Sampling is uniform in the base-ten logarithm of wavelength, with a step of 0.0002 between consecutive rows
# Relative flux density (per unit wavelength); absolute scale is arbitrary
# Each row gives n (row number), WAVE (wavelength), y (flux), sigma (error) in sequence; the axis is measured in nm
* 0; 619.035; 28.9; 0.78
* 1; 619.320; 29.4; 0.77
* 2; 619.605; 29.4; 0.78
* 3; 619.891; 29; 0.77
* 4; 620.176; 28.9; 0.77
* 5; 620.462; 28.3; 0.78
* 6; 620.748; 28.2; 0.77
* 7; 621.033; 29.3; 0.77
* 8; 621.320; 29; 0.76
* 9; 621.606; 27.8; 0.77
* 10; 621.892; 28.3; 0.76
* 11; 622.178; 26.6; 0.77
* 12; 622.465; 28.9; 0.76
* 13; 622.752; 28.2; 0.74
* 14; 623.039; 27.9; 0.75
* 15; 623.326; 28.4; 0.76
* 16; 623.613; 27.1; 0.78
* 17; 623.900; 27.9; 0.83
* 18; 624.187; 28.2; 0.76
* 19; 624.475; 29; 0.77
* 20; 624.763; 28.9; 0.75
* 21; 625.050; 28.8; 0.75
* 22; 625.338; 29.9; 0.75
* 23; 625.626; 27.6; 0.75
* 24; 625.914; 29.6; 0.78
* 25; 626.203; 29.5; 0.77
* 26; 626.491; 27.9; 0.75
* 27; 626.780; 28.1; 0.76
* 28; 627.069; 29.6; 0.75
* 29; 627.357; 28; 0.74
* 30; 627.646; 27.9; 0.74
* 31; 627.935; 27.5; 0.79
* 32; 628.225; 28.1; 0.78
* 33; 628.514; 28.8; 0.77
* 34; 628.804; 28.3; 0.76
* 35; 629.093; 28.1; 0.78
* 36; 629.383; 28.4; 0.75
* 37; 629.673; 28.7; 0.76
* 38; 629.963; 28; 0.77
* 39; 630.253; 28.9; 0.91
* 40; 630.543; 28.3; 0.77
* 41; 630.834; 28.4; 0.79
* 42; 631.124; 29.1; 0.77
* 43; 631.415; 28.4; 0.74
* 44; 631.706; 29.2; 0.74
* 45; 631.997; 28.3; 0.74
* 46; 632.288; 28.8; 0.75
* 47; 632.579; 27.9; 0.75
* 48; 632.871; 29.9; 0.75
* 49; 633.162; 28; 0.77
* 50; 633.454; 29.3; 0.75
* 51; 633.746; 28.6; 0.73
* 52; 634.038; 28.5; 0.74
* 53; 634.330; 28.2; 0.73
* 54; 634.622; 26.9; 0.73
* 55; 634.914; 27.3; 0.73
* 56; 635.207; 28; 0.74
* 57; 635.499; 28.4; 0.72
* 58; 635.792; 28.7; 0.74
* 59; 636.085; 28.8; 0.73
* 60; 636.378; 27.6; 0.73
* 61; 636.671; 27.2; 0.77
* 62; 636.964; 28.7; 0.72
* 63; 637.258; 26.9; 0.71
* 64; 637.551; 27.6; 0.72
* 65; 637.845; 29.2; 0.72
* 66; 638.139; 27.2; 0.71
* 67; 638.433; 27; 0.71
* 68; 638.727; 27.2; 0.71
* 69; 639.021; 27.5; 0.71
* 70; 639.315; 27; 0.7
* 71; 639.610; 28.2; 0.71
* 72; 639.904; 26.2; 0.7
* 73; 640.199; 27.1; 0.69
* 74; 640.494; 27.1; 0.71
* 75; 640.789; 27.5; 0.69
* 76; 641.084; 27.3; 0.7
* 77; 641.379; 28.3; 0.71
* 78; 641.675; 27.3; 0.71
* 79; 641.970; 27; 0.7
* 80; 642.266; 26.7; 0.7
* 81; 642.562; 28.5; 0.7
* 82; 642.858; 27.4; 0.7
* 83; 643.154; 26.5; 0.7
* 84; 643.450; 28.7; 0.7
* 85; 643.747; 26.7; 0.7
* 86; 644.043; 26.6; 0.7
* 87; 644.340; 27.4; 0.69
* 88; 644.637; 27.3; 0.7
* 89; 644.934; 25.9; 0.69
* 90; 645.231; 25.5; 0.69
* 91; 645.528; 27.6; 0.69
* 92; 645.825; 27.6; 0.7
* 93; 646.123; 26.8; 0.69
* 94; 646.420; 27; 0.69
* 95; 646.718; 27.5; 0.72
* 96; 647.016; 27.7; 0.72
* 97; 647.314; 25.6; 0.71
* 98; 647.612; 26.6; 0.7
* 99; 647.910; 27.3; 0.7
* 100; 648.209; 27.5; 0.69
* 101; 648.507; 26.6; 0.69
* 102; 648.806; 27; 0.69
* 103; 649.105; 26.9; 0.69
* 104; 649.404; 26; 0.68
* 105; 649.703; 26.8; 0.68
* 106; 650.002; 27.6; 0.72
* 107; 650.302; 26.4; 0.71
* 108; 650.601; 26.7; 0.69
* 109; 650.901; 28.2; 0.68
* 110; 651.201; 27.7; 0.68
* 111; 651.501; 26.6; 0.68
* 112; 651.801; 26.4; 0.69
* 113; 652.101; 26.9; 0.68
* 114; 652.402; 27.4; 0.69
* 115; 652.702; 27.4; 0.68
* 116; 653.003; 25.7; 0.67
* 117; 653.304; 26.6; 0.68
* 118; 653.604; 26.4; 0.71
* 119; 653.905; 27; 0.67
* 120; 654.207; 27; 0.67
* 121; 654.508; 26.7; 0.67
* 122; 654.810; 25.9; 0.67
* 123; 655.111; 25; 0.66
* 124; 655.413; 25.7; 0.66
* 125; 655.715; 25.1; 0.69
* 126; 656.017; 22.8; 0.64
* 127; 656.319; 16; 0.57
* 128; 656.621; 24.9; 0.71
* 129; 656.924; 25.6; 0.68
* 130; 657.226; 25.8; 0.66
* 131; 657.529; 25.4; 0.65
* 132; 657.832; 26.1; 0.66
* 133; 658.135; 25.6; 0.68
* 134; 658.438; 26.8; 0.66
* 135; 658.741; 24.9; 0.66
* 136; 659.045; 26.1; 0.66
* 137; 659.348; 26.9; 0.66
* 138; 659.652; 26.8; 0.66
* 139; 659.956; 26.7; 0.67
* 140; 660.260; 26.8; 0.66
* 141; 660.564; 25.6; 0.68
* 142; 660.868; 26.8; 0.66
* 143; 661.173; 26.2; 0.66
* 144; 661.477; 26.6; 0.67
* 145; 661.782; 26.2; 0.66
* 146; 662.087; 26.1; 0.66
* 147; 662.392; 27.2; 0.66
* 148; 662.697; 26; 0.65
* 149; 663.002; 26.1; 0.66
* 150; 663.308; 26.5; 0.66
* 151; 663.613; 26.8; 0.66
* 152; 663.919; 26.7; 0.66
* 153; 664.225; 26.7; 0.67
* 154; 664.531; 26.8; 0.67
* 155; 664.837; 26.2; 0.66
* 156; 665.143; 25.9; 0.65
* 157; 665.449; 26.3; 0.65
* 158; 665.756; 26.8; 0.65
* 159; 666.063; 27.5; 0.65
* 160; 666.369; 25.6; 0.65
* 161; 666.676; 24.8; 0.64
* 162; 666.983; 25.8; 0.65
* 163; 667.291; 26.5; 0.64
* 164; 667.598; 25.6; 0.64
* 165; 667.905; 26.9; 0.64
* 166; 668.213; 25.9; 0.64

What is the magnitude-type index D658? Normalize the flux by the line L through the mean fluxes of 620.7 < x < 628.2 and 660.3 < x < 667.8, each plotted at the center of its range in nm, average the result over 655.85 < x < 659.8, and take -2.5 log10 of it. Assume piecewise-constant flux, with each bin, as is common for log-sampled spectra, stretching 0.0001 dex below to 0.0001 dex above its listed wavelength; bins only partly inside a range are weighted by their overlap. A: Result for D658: 0.073 mag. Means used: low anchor 28.4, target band 24.9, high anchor 26.3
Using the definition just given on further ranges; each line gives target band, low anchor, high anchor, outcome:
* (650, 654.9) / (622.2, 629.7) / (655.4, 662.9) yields -0.03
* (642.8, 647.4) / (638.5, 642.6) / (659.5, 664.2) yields 0.01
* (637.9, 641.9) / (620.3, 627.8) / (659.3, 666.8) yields 0.01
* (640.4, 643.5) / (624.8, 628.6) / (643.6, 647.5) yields -0.01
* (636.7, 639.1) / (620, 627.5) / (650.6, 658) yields -0.02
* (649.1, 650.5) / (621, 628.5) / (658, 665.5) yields 0.01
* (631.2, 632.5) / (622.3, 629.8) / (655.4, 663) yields -0.03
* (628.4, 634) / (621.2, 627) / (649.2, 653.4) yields -0.02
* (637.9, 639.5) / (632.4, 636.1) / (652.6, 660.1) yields 0.02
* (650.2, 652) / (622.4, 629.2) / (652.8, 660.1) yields -0.04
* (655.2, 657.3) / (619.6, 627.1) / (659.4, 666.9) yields 0.13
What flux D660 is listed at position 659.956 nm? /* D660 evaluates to 26.7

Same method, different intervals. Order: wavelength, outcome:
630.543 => 28.3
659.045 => 26.1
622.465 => 28.9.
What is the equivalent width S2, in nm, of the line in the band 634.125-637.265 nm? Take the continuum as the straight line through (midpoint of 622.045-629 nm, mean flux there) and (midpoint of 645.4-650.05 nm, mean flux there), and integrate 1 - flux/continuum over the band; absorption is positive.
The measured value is -0.023 nm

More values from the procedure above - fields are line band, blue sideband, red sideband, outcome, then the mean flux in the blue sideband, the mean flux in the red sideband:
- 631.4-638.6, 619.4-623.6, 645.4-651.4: -0.12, 28.4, 27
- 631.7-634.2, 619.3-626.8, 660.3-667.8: -0.06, 28.5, 26.3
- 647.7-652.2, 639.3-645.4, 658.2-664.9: -0.02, 27.2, 26.4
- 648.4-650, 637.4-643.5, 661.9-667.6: 0.02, 27.4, 26.3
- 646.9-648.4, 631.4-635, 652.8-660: -0.02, 28.4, 25.5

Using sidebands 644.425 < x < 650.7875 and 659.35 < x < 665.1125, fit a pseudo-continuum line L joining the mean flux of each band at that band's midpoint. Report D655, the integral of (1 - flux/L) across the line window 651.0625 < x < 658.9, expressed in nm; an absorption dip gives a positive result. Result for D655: 0.30 nm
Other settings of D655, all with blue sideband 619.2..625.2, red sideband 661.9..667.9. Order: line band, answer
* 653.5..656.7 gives 0.25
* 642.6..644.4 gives 0.01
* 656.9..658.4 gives 0.05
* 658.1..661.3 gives 0.03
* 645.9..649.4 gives 0.03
